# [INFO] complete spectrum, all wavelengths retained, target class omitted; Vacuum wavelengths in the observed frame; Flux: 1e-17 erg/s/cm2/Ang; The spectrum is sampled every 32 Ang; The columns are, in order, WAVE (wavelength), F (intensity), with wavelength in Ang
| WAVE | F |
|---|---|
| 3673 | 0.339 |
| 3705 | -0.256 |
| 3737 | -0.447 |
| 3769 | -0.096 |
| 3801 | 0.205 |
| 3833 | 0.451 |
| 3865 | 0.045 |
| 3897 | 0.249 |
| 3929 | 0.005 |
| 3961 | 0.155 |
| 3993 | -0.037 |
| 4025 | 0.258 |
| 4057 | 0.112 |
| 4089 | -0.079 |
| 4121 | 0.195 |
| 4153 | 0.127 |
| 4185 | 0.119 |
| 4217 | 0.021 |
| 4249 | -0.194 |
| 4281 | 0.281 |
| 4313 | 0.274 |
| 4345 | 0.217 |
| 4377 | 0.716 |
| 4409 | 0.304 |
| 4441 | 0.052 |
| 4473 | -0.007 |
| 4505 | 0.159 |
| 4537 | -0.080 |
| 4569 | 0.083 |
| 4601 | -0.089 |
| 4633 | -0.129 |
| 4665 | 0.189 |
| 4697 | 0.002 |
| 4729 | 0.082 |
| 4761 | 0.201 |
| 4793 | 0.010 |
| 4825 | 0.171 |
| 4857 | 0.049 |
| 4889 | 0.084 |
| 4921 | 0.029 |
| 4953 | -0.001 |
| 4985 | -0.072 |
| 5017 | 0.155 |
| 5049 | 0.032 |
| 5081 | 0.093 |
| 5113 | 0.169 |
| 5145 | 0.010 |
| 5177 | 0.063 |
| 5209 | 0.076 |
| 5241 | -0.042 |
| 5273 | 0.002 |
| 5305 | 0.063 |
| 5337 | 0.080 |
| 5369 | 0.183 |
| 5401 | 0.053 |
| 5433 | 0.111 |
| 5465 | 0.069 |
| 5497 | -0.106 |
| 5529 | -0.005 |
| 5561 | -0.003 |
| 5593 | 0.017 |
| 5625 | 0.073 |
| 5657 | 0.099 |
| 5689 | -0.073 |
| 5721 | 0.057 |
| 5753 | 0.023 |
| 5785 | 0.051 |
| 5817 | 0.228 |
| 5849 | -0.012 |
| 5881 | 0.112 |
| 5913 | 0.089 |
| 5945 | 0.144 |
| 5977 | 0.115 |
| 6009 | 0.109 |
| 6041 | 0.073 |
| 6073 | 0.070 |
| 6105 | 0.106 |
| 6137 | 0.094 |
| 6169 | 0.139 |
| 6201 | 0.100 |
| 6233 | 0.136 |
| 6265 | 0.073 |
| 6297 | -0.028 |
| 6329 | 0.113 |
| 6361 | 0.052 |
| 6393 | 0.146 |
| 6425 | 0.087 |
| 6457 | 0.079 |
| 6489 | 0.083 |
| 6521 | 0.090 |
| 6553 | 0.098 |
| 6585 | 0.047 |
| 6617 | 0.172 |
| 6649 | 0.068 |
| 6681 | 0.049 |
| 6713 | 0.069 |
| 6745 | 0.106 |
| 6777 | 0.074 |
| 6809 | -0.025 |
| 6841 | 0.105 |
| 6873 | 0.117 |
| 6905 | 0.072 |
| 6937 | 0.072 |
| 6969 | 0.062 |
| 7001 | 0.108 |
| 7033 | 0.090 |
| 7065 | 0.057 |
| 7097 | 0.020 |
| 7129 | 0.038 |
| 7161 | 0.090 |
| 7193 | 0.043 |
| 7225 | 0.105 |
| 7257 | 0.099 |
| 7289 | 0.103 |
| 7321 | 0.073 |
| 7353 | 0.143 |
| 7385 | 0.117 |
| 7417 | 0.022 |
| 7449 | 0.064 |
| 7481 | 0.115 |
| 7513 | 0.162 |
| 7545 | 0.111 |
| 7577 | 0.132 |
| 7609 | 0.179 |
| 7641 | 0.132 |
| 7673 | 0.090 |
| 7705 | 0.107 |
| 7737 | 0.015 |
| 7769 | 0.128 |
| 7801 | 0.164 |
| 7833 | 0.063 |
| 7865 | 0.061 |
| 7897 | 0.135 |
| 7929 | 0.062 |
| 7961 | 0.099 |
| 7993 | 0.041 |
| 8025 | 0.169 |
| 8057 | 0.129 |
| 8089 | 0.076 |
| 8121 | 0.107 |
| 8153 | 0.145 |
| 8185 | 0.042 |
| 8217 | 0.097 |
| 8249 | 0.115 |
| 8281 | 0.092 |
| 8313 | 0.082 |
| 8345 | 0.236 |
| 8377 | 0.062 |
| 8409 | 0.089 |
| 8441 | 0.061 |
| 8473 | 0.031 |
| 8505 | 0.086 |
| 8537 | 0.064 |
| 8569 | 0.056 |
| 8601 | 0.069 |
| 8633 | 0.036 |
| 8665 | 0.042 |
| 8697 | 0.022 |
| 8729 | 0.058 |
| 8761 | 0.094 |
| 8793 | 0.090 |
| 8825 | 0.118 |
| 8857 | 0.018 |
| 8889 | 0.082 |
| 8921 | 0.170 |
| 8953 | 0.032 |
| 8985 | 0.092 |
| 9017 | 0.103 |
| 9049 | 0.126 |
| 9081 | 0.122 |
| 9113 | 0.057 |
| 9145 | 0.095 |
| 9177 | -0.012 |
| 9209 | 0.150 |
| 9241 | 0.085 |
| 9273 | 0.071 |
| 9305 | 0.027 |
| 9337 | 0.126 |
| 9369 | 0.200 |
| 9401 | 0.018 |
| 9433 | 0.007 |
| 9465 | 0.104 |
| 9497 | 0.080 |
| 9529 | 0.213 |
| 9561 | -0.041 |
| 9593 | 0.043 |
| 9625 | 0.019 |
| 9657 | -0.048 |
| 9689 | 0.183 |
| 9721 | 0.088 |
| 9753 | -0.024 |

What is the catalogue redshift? 1.01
